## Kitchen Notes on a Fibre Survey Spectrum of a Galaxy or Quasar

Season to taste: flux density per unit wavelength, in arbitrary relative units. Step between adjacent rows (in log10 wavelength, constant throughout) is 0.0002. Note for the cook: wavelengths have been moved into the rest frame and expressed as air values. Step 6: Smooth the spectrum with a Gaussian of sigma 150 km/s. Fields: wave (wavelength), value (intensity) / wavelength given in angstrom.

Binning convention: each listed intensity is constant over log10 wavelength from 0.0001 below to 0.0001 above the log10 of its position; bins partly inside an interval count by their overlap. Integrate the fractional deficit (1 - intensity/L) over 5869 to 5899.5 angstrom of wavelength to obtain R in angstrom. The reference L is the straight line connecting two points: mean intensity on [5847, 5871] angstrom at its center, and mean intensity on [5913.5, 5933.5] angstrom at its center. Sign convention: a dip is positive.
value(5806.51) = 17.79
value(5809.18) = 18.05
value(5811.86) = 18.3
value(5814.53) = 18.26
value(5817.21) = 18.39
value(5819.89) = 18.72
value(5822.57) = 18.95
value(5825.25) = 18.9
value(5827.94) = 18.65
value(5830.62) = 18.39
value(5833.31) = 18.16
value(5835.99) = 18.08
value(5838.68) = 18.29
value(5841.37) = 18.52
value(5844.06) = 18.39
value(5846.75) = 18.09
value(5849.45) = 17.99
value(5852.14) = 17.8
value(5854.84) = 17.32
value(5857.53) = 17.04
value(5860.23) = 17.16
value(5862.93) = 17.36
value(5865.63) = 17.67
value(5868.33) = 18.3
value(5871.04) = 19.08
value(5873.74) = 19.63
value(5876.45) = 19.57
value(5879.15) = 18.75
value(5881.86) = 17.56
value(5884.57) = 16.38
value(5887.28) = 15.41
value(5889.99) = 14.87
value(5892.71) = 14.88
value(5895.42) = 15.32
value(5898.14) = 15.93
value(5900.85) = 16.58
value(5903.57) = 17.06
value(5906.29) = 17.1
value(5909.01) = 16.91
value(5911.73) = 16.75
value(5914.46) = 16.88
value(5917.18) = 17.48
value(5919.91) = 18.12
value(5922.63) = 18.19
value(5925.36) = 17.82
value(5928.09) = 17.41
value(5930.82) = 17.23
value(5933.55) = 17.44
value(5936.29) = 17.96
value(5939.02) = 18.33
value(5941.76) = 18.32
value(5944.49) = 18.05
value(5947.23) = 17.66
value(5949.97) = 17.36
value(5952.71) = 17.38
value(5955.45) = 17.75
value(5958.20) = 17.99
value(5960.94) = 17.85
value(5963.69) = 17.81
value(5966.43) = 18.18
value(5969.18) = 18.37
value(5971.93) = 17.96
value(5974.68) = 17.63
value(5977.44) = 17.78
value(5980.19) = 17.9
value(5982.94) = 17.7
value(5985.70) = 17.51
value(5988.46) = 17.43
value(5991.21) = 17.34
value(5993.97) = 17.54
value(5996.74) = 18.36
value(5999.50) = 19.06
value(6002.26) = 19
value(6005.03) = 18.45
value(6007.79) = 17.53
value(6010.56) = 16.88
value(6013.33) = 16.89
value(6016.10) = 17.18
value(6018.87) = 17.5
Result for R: 1.0 angstrom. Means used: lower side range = 17.7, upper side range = 17.6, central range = 17.1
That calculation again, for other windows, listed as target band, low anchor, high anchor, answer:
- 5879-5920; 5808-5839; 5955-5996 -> 3.6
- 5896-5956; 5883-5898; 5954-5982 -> -3.0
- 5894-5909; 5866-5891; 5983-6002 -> 1.1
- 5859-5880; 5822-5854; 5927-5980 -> -0.3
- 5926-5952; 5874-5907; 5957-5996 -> -0.6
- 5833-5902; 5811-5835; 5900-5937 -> 2.0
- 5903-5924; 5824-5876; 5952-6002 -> 0.8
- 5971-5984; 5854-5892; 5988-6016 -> 0.0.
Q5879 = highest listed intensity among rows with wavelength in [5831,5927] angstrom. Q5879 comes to 19.63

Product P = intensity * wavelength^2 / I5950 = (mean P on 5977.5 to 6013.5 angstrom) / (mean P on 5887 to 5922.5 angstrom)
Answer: 1.11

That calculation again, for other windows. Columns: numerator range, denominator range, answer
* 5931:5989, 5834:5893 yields 1.04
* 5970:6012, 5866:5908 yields 1.08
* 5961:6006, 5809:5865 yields 1.04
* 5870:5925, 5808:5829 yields 0.95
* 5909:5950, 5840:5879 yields 1.00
